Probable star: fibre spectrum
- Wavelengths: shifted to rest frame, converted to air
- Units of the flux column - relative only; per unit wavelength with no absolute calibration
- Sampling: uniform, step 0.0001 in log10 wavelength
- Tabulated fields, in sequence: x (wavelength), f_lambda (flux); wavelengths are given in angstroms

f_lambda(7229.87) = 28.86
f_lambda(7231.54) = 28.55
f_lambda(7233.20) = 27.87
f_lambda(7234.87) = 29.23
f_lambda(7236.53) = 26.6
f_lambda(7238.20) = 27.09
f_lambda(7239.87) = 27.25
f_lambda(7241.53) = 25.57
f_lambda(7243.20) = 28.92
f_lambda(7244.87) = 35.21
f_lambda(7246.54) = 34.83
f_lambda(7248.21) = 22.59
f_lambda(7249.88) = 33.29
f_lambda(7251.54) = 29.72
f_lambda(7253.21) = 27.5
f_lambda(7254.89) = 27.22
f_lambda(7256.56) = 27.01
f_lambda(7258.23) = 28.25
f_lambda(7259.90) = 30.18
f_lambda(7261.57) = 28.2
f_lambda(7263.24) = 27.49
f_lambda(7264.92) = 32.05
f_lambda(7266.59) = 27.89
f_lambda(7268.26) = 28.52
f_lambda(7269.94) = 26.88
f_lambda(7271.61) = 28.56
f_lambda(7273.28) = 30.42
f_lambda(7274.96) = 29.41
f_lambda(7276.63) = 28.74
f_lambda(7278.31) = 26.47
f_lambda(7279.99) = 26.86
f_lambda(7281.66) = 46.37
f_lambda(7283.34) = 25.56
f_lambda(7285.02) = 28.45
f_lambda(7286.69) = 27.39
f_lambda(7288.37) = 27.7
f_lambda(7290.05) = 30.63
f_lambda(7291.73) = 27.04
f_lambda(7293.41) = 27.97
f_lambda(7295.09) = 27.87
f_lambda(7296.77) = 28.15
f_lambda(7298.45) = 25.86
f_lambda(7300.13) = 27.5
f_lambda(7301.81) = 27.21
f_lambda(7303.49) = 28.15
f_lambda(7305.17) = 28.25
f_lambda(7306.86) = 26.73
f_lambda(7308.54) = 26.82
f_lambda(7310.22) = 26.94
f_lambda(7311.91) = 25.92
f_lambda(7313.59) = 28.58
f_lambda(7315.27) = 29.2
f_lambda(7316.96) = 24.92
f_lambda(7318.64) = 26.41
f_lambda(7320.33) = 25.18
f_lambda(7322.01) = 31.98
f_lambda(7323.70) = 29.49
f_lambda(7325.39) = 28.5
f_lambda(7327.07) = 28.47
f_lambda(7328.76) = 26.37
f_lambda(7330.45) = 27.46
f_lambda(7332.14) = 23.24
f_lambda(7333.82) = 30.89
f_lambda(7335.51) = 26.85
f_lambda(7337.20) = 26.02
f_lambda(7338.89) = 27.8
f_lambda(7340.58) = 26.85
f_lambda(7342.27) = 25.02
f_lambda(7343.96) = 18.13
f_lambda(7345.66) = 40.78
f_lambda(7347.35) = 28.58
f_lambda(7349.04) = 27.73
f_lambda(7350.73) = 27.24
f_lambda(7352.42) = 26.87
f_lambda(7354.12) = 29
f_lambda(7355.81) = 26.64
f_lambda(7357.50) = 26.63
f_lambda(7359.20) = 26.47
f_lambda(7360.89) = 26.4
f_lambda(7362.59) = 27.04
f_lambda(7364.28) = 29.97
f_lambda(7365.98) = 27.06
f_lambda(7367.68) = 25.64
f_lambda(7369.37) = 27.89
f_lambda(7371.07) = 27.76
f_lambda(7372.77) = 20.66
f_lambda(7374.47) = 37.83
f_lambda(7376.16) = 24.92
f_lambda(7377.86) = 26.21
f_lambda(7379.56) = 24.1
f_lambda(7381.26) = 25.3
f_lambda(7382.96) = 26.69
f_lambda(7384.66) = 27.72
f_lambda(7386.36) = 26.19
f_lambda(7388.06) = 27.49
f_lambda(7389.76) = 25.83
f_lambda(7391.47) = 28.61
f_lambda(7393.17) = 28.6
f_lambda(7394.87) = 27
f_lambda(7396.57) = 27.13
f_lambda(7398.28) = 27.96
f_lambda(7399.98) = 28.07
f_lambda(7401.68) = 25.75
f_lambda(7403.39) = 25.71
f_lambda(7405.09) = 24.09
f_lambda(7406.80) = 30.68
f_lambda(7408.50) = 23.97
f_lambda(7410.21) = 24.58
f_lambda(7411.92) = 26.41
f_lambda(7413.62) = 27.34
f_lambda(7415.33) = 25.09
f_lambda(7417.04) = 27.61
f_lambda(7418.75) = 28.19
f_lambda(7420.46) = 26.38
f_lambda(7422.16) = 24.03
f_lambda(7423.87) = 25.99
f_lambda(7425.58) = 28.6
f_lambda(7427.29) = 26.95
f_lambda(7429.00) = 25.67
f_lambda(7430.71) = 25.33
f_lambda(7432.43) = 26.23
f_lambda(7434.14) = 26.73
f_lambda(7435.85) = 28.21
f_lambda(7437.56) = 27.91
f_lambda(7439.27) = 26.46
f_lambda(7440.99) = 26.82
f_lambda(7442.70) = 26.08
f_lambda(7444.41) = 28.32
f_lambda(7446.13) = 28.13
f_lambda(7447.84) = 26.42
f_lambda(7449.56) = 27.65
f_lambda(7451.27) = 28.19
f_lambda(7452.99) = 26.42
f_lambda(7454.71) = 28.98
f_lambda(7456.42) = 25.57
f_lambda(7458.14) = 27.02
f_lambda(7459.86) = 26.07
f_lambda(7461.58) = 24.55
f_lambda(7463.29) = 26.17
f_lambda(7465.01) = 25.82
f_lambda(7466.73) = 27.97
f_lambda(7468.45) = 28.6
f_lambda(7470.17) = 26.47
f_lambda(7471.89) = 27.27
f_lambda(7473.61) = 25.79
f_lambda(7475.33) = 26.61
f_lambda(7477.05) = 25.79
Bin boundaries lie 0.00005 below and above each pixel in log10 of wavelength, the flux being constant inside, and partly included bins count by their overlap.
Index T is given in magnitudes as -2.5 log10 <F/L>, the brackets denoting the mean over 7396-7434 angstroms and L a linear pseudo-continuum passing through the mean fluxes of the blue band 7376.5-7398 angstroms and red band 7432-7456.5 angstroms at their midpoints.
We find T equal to 0.02 mag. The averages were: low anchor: 26.7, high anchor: 27.3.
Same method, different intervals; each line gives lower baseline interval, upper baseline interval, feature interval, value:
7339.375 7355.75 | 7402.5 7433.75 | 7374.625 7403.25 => 0.00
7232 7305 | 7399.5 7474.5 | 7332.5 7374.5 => 0.01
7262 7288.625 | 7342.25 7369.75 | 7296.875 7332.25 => 0.04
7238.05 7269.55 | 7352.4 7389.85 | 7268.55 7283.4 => -0.06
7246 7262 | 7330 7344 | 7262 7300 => -0.04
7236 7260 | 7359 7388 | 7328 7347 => 0.01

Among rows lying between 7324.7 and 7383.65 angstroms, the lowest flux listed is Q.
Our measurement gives 18.13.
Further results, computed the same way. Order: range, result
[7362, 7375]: 20.66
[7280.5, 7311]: 25.56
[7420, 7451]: 24.03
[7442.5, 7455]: 26.08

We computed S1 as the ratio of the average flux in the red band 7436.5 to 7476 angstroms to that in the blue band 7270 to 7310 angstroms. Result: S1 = 0.94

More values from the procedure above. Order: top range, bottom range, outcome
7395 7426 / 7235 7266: 0.92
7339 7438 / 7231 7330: 0.95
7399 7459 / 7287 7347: 0.97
